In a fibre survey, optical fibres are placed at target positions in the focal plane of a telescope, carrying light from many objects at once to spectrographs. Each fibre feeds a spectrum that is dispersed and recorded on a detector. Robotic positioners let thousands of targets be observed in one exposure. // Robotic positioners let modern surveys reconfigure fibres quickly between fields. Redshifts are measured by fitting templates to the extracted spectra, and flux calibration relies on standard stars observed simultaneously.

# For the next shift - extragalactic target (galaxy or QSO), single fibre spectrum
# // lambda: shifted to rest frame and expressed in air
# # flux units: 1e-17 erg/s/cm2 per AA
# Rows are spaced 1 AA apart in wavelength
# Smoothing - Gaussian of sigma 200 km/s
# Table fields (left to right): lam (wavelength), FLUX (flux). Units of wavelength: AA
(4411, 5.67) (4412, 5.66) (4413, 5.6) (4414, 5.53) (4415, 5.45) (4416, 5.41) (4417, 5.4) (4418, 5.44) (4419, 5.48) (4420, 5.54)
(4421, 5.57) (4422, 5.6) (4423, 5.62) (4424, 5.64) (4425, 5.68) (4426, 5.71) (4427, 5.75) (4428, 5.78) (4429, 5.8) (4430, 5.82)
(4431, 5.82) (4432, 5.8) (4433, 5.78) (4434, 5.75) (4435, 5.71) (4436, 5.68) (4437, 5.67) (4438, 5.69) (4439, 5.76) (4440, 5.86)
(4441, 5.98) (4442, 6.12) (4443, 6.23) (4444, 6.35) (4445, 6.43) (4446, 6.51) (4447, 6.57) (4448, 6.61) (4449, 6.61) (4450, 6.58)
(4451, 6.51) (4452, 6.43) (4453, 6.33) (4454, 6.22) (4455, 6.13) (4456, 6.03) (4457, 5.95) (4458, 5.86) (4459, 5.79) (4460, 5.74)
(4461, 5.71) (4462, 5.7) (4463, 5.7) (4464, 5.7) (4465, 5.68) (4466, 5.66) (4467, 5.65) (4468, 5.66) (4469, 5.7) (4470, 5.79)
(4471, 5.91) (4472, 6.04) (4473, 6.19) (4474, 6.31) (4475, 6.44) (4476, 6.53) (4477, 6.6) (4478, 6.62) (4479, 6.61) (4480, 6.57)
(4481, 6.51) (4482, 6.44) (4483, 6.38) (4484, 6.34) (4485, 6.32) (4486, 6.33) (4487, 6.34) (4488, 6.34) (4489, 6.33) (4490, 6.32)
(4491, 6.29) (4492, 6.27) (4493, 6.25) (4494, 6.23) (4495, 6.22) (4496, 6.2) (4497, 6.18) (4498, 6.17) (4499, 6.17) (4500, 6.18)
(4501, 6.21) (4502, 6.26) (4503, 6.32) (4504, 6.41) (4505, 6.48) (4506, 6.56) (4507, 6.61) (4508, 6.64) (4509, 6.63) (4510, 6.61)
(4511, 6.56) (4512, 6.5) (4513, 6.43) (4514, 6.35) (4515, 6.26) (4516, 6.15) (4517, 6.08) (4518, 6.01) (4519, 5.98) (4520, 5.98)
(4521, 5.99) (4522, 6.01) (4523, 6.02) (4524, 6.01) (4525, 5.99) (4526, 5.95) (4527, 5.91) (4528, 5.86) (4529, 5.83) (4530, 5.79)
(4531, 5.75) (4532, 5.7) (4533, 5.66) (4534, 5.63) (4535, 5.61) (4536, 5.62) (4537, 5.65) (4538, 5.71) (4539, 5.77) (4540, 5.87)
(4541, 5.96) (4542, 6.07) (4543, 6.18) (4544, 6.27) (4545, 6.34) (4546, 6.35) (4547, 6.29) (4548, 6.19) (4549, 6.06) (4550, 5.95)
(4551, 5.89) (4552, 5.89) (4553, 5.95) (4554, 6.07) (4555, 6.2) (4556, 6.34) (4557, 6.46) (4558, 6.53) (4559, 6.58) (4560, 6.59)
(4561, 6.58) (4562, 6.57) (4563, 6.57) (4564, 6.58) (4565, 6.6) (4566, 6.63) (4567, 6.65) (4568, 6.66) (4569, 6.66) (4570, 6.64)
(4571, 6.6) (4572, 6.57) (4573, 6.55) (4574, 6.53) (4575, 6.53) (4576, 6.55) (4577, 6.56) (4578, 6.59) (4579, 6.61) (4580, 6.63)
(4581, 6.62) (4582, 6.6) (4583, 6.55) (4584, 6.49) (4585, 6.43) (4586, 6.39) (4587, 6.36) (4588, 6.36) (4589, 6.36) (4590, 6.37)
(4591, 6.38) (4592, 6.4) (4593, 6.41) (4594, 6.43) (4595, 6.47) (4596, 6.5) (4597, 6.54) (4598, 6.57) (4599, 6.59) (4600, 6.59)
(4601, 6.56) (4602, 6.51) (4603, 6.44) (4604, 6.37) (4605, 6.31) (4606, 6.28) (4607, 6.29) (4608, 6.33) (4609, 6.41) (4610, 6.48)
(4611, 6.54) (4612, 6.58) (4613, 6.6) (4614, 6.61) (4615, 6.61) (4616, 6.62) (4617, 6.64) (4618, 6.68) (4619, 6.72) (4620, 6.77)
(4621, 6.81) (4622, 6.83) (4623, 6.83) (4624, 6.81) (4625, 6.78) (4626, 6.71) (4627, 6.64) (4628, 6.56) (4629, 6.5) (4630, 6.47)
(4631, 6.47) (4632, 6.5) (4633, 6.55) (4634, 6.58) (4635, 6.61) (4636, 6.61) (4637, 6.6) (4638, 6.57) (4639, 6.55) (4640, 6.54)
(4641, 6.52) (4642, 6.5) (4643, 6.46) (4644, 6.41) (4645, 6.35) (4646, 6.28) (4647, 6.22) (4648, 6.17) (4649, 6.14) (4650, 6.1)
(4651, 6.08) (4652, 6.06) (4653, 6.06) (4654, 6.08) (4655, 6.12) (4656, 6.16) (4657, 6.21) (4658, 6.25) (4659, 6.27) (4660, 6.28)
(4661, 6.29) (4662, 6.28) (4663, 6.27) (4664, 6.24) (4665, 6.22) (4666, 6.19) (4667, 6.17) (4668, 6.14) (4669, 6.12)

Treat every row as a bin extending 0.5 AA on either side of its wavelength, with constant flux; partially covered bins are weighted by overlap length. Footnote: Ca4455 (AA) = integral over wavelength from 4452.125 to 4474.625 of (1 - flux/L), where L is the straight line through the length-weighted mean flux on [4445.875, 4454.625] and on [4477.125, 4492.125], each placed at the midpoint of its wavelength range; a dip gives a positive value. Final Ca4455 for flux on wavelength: 1.9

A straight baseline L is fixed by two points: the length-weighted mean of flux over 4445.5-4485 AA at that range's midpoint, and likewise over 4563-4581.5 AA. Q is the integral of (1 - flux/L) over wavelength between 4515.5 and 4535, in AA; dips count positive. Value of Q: 1.53 AA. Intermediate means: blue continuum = 6.16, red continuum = 6.6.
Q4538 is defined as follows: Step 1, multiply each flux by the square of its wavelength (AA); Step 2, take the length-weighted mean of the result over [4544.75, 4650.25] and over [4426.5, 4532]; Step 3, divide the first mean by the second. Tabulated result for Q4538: 1.1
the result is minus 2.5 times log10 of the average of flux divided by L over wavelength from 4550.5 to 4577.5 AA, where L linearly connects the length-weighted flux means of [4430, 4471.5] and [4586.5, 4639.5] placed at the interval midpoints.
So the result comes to -0.02 mag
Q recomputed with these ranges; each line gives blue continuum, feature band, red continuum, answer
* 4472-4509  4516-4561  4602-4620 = 2.82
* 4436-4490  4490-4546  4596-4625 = 1.65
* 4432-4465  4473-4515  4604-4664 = -1.68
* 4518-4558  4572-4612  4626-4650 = -1.52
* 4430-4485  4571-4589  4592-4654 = -0.38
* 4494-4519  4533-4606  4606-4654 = 0.78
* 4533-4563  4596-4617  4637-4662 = -0.96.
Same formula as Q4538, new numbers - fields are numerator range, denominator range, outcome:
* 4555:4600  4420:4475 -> 1.16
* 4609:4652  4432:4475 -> 1.17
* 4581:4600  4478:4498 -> 1.07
